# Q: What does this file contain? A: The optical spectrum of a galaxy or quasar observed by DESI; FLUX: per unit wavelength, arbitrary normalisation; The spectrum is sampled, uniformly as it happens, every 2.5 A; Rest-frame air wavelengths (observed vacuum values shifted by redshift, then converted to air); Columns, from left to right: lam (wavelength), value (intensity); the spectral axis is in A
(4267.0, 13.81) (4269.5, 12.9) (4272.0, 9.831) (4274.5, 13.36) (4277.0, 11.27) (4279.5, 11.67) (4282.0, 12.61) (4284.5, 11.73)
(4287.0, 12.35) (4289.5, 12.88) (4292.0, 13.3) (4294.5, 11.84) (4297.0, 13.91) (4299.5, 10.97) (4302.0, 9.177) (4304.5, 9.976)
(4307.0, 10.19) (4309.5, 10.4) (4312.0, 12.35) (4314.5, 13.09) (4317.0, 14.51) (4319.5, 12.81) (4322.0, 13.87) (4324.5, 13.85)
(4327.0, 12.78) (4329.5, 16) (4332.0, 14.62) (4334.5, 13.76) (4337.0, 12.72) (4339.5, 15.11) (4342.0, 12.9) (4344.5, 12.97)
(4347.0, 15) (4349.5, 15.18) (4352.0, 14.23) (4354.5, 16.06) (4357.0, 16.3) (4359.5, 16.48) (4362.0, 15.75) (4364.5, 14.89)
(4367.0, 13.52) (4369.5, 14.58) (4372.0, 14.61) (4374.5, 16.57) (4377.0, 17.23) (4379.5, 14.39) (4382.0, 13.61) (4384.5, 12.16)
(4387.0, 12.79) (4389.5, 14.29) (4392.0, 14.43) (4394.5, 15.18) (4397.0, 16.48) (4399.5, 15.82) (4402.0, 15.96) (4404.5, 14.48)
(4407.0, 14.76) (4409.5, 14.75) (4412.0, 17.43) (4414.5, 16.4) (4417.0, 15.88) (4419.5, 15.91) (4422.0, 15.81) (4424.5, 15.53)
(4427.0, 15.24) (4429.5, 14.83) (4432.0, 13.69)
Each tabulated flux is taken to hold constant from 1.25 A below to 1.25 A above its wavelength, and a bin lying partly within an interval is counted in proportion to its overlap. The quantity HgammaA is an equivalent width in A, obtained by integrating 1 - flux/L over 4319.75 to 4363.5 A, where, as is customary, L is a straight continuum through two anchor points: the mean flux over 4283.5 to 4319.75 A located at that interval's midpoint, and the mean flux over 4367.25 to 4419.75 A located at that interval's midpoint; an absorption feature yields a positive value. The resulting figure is -4.0 A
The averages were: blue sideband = 11.9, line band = 14.5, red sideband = 15.1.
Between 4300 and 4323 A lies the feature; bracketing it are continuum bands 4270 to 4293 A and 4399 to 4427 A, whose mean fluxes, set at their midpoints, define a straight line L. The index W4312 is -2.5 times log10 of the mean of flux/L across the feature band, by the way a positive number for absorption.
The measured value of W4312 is 0.104 mag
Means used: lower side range 12.1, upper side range 15.7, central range 11.8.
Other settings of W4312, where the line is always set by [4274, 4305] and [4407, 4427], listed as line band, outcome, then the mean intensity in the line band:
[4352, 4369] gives -0.093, 15.4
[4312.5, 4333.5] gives -0.074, 13.9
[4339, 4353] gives -0.040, 14.2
